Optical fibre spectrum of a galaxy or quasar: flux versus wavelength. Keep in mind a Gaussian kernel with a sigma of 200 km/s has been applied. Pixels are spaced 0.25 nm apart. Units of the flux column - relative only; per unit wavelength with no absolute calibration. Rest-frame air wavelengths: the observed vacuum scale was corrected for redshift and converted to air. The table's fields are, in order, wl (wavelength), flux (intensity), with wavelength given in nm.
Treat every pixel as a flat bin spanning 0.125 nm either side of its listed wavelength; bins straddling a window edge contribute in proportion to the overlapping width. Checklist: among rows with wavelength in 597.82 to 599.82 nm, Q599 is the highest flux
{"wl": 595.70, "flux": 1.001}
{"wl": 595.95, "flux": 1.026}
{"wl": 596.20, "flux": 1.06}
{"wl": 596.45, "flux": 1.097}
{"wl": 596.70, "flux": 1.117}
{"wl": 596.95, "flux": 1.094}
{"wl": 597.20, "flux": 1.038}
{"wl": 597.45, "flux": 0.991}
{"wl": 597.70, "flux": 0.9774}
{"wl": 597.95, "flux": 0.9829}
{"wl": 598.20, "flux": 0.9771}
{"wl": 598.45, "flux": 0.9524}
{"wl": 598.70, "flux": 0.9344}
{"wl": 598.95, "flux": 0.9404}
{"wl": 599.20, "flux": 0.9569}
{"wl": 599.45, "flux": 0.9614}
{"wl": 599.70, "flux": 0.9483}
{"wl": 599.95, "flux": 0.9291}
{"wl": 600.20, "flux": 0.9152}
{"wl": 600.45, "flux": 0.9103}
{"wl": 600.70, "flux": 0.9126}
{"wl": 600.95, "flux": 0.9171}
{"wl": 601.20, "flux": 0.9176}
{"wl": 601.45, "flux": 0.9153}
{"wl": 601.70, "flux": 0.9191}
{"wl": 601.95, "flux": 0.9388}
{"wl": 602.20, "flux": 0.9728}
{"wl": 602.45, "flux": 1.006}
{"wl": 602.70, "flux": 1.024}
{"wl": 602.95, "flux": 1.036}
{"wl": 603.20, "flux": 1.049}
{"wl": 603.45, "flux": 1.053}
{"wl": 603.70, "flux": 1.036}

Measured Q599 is 0.9829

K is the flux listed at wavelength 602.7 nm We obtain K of 1.024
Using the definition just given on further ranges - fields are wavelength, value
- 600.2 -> 0.9152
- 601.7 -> 0.9191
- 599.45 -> 0.9614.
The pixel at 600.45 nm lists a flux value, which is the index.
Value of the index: 0.9103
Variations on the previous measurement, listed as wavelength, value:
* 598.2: 0.9771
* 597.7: 0.9774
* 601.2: 0.9176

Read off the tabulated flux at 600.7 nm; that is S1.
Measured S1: 0.9126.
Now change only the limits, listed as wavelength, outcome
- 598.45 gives 0.9524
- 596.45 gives 1.097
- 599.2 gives 0.9569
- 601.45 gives 0.9153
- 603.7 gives 1.036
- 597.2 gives 1.038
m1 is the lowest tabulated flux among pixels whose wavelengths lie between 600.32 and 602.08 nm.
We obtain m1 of 0.9103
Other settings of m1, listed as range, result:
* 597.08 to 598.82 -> 0.9344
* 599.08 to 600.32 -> 0.9152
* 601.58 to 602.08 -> 0.9191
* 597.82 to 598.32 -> 0.9771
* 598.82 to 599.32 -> 0.9404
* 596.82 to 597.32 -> 1.038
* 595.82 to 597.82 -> 0.9774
